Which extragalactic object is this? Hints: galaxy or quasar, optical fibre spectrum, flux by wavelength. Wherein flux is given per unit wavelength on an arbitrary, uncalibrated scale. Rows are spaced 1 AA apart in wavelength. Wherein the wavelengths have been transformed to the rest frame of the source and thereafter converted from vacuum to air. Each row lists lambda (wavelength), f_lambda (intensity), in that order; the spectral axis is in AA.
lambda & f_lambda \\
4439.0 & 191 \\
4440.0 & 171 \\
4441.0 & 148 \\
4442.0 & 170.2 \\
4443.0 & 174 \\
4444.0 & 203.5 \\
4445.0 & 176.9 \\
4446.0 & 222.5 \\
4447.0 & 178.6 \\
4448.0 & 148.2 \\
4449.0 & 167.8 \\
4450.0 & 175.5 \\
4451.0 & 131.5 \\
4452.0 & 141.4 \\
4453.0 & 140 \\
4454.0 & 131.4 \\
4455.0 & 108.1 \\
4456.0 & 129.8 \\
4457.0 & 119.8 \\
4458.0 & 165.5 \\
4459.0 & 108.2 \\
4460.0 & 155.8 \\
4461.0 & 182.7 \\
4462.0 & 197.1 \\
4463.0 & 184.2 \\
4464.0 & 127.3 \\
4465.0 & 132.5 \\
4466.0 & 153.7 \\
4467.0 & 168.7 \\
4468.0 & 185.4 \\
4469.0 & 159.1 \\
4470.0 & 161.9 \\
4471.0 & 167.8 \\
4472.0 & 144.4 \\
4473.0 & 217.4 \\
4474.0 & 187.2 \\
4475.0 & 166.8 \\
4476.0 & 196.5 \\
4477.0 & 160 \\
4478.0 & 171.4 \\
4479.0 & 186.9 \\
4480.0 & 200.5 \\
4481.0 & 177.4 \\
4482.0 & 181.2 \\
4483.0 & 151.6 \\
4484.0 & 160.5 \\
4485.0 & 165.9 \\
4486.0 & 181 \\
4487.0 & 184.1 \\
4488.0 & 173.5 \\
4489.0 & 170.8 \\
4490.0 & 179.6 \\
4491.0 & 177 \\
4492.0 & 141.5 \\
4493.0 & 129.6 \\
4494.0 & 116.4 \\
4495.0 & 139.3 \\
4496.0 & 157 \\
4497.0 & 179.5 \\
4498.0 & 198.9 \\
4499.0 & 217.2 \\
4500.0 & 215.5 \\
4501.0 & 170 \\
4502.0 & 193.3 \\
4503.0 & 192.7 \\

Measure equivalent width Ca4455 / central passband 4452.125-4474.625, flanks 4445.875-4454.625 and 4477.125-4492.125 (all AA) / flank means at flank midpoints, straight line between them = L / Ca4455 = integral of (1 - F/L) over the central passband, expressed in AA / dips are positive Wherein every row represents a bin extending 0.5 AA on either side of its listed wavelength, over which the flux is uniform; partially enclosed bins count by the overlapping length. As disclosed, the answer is 1.05 AA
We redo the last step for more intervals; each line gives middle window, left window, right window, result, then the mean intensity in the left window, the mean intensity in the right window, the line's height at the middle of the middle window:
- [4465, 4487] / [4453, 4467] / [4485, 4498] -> -2.6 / 146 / 162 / 155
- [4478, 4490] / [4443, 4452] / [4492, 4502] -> -0.4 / 174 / 169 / 170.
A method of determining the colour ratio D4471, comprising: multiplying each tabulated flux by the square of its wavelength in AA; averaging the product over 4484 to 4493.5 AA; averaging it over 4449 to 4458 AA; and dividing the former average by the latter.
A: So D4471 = 1.2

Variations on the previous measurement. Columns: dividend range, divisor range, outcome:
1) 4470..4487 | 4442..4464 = 1.12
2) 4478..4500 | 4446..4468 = 1.14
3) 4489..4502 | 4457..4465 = 1.10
